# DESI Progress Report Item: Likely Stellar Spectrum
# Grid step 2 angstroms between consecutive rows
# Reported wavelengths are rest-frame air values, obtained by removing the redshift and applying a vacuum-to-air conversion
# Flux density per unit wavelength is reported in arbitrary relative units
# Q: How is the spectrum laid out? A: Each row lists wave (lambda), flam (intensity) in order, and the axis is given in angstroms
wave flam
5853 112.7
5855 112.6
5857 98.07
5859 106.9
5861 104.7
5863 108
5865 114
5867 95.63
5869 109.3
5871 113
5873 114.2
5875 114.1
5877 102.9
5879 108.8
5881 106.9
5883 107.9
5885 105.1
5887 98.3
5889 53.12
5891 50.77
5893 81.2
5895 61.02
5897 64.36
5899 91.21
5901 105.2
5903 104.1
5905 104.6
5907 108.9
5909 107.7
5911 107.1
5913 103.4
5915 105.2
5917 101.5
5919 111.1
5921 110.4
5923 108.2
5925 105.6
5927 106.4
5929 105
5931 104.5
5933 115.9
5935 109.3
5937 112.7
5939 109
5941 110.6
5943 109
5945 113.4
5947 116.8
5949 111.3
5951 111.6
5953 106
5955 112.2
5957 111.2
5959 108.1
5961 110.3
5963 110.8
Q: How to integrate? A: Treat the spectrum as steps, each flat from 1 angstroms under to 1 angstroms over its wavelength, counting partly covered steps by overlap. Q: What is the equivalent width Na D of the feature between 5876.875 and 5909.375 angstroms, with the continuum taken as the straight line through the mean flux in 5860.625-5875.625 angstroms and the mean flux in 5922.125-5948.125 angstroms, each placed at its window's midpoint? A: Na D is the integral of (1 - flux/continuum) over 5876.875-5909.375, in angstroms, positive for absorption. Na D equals 5.4 angstroms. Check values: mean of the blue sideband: 109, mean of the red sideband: 110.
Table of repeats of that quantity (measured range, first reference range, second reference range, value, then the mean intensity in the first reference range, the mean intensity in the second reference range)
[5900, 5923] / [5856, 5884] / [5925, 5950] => 0.6 angstroms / 107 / 110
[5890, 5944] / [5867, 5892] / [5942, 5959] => 2.6 angstroms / 98.6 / 111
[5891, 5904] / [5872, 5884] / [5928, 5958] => 3.3 angstroms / 109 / 111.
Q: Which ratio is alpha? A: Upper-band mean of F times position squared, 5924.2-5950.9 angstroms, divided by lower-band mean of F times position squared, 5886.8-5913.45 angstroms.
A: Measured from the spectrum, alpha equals 1.27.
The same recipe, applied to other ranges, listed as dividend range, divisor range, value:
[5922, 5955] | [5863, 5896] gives 1.16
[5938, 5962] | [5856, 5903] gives 1.18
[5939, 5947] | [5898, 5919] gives 1.08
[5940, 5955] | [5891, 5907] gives 1.31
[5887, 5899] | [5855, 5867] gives 0.64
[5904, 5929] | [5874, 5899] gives 1.22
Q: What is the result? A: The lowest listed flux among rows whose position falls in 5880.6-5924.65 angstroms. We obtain 50.77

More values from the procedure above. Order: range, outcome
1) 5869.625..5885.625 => 102.9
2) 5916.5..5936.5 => 101.5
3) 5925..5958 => 104.5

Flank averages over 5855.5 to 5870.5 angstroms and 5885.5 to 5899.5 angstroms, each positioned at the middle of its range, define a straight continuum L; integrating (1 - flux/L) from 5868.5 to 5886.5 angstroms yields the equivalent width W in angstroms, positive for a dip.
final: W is -4.0 angstroms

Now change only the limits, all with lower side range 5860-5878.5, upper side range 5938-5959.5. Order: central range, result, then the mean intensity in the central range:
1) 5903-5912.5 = 0.27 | 107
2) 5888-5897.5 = 4.11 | 62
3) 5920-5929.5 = 0.25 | 107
